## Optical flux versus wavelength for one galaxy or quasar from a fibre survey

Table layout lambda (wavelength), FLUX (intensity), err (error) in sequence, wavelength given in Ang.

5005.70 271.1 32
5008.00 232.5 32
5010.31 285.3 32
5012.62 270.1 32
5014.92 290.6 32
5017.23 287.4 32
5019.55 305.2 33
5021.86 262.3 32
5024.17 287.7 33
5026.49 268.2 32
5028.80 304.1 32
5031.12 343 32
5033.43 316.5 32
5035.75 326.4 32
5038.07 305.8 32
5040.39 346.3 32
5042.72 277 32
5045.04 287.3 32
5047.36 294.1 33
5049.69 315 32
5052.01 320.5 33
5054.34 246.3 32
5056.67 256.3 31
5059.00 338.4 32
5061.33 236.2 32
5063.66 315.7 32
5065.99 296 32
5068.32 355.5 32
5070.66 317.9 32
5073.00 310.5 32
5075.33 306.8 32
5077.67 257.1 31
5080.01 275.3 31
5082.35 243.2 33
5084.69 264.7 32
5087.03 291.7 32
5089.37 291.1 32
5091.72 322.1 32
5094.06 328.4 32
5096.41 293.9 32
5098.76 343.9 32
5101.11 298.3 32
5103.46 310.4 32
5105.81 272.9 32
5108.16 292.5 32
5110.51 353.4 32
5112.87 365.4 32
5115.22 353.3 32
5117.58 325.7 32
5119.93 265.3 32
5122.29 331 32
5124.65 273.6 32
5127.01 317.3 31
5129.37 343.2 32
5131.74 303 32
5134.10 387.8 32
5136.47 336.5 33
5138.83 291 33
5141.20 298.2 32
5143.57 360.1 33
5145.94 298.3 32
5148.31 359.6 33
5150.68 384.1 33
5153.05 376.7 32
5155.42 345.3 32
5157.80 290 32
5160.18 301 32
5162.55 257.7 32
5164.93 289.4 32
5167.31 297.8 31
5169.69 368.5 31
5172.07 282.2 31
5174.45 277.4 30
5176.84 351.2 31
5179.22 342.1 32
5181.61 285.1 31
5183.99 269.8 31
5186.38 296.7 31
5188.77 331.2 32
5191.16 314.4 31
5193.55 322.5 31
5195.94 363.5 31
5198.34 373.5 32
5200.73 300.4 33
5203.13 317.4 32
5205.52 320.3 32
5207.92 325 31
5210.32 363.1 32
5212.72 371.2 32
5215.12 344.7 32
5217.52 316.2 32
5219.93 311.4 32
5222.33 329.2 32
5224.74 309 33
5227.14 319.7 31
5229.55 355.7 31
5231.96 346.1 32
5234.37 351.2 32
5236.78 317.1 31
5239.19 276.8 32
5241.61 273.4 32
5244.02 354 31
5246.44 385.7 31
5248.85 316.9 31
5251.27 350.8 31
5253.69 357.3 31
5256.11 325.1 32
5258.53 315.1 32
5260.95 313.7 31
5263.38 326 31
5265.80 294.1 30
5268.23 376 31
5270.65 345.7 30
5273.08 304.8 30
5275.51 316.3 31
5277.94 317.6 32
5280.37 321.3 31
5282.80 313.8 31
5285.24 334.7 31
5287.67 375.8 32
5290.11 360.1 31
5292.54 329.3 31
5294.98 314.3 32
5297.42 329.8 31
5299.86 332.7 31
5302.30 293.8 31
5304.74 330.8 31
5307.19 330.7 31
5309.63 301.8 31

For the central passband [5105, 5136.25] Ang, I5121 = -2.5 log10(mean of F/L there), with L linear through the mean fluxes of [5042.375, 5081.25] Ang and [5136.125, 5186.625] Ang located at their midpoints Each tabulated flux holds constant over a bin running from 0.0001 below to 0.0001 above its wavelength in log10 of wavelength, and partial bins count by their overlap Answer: -0.053 mag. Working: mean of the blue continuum 295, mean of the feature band 323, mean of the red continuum 316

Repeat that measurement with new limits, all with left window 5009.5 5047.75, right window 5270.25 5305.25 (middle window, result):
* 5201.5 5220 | -0.051 mag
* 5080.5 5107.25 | 0.034 mag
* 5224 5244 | 0.001 mag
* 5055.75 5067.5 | 0.037 mag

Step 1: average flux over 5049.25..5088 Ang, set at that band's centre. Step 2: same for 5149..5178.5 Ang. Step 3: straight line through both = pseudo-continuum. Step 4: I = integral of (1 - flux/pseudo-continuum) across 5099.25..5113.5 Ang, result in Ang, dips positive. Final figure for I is -0.6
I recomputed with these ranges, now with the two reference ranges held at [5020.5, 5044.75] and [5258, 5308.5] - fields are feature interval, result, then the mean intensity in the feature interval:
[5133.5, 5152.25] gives -1.5 Ang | 339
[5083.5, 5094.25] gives 0.4 Ang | 297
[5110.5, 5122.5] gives -0.7 Ang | 330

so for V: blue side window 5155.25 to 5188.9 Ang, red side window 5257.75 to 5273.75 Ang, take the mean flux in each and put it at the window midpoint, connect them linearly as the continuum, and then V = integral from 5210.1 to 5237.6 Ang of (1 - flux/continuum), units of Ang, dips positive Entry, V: -1.7 Ang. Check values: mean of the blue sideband 304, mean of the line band 336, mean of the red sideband 326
